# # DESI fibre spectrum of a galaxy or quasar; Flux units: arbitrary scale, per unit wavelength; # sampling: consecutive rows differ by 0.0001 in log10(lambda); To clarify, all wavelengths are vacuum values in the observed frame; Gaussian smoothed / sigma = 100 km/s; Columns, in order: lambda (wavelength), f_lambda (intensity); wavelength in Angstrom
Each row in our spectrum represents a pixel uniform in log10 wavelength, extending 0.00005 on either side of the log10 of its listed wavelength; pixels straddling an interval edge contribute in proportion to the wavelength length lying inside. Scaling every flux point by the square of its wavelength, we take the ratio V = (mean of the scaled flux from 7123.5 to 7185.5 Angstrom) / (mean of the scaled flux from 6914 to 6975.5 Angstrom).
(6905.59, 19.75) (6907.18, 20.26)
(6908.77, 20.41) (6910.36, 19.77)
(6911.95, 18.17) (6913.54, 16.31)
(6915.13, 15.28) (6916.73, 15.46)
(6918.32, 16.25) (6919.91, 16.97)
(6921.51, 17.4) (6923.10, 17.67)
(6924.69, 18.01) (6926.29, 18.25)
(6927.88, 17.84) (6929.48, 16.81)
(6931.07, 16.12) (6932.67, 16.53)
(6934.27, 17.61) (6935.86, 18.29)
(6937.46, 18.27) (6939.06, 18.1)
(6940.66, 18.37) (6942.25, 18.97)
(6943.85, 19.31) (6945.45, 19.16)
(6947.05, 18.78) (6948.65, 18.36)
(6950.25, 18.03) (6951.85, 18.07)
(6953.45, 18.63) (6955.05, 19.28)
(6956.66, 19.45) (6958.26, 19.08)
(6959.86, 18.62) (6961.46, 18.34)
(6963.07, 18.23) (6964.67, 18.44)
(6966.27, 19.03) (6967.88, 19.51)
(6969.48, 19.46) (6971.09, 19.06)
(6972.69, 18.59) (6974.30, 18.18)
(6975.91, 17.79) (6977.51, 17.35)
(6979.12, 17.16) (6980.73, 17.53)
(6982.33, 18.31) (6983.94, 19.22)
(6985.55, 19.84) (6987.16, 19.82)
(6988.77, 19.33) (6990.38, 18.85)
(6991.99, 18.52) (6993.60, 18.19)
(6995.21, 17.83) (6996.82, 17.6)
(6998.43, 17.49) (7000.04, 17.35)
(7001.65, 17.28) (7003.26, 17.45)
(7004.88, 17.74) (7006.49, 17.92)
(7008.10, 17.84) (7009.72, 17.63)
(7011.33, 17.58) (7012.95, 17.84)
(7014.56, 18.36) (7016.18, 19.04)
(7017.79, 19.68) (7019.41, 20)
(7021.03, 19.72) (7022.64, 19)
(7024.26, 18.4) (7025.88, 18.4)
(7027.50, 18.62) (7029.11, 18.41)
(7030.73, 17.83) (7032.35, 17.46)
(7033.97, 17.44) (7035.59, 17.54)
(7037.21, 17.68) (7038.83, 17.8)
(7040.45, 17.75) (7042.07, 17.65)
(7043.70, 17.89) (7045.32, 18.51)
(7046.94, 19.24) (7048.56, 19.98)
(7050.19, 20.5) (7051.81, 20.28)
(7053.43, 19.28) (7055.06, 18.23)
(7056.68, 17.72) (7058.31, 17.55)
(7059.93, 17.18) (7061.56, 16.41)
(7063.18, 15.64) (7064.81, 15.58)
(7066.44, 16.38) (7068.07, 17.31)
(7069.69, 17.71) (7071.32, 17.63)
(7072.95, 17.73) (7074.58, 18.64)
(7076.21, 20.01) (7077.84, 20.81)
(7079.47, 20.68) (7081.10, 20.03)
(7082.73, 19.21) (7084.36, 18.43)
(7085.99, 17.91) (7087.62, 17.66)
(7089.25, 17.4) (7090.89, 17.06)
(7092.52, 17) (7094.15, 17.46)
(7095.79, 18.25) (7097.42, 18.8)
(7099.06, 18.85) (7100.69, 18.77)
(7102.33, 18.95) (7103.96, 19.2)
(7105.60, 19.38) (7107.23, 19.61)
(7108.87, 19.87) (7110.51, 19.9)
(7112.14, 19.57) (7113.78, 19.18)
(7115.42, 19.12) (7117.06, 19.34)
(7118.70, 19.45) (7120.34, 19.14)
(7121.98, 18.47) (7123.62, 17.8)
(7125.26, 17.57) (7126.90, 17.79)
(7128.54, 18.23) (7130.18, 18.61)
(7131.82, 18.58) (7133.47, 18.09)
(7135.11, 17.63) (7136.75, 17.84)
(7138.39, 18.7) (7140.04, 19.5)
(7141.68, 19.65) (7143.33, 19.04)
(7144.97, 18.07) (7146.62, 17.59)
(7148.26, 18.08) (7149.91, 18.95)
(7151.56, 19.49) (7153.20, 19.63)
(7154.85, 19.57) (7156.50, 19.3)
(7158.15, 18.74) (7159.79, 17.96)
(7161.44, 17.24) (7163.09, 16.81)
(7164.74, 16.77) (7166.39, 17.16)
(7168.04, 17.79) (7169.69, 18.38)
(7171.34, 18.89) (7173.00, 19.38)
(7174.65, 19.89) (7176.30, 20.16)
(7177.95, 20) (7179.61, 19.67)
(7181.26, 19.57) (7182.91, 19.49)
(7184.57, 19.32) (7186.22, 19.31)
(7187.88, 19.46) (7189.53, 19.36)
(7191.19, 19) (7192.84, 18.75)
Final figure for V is 1.09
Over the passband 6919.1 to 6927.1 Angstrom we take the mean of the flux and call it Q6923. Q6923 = 17.7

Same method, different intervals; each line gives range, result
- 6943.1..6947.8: 19.1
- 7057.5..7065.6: 16.5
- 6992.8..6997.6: 17.9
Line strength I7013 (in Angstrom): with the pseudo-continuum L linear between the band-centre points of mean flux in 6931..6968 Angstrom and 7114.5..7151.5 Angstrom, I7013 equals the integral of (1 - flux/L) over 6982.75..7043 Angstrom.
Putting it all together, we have 0.7 Angstrom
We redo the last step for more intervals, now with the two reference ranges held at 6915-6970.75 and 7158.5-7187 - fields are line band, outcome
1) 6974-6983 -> 0.3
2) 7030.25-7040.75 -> 0.4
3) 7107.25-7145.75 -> -0.4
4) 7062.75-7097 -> 0.7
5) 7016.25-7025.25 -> -0.5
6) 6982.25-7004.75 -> -0.1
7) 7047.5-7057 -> -0.5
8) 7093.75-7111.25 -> -0.5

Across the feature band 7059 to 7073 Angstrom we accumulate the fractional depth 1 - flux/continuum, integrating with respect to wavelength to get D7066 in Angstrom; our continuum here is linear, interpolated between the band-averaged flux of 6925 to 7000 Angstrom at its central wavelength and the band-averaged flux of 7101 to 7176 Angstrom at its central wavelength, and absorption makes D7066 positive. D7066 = 1.3 Angstrom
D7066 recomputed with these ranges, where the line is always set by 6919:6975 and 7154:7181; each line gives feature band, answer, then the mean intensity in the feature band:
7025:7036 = 0.3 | 18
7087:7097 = 0.5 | 17.5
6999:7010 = 0.5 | 17.6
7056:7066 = 1.0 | 16.6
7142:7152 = 0.0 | 18.5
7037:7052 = -0.2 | 18.7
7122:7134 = 0.3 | 18.1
